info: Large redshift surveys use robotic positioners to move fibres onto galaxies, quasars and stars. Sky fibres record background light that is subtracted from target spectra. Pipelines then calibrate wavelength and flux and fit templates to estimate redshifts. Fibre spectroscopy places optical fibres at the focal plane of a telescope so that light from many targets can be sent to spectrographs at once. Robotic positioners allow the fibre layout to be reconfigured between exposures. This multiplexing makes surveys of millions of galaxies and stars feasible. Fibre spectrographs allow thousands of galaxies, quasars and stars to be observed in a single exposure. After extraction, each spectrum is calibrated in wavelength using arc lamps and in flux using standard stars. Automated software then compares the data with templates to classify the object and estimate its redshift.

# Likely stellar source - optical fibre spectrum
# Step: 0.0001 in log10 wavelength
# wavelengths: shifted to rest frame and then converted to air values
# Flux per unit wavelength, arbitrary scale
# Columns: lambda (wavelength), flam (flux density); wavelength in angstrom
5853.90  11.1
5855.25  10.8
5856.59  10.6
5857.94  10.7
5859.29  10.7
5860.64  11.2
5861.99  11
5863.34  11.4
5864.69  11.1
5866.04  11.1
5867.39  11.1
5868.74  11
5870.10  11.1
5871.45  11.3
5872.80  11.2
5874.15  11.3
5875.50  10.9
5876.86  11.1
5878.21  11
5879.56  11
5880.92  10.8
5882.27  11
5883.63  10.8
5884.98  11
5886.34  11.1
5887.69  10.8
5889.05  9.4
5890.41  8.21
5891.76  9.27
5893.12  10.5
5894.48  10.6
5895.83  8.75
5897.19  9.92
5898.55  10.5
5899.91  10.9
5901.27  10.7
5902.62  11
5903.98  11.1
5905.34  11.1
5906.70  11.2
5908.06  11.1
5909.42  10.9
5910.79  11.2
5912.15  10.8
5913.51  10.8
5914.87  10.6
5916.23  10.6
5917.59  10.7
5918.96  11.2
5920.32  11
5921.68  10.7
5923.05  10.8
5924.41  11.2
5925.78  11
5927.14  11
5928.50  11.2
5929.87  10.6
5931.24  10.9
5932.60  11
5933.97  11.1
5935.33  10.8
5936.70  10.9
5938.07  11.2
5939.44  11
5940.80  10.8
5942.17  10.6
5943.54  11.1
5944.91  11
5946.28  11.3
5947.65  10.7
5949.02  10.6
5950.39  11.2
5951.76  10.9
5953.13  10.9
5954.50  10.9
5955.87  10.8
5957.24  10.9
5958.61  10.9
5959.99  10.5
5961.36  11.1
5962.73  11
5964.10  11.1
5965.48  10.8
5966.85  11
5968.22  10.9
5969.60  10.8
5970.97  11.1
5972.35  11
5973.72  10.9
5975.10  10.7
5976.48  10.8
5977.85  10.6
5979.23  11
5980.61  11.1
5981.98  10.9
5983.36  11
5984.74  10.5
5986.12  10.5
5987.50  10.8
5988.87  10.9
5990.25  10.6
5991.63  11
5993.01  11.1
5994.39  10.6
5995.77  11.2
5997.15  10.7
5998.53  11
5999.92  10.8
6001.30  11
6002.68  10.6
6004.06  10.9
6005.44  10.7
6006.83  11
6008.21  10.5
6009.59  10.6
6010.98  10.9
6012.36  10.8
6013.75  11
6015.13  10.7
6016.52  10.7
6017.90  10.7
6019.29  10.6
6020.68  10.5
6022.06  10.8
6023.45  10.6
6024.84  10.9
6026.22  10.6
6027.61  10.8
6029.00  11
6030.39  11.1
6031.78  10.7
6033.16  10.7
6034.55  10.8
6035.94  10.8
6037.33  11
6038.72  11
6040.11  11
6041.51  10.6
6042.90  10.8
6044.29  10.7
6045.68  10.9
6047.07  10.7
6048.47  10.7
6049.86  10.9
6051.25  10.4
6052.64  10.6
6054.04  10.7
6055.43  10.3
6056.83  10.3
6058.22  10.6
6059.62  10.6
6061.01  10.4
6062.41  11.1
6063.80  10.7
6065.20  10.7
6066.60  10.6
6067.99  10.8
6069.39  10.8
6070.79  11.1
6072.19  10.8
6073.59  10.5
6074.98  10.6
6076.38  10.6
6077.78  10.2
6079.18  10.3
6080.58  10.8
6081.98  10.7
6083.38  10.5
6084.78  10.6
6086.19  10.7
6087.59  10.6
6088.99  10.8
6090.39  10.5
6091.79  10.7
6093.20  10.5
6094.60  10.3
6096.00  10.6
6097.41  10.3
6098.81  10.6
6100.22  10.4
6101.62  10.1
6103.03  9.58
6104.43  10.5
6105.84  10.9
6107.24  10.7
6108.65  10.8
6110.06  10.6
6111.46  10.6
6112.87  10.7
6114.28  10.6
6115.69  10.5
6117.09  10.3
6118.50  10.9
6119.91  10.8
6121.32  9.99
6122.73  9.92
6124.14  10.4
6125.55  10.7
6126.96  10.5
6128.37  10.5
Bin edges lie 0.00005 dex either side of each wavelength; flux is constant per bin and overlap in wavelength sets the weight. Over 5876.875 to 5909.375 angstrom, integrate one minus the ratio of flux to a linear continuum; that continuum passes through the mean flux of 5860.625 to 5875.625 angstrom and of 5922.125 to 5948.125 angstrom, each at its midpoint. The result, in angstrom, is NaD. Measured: 1.6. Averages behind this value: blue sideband 11.2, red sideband 11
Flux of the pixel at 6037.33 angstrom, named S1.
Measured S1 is 11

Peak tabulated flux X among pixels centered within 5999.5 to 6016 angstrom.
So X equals 11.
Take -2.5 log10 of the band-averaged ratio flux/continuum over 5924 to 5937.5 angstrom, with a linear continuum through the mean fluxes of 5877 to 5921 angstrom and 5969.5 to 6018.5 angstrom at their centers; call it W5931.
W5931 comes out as -0.03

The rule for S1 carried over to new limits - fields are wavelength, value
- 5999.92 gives 10.8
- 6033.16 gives 10.7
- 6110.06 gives 10.6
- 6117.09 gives 10.3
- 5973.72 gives 10.9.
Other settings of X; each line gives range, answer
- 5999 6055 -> 11.1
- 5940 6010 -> 11.3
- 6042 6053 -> 10.9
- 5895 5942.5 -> 11.2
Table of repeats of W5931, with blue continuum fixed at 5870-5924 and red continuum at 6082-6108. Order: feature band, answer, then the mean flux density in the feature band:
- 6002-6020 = -0.02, 10.7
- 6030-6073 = -0.02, 10.7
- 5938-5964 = -0.03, 10.9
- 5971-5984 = -0.03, 10.9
